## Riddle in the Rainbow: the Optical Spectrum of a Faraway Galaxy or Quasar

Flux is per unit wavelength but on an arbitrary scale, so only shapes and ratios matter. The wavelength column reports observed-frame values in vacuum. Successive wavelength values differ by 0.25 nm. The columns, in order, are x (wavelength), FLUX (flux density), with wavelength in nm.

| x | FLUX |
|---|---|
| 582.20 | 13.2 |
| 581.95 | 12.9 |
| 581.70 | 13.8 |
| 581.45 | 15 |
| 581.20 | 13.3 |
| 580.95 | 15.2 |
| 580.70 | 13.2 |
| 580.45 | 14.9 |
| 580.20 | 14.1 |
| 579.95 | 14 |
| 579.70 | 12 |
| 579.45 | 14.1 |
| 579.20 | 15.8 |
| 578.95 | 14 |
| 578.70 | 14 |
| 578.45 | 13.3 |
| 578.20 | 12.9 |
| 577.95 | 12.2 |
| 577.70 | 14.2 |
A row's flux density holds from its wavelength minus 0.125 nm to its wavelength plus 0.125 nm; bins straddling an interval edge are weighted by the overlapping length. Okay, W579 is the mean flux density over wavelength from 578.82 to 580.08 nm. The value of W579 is 14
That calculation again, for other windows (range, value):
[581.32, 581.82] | 14.4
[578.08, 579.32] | 14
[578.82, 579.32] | 14.9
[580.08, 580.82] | 14.1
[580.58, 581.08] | 14.2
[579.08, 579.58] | 14.9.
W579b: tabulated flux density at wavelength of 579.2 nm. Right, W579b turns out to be 15.8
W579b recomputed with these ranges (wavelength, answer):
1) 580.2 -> 14.1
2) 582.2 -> 13.2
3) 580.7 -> 13.2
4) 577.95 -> 12.2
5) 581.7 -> 13.8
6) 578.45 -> 13.3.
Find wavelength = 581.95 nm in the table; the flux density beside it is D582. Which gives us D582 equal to 12.9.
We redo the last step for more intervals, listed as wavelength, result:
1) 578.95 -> 14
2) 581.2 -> 13.3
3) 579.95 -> 14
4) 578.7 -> 14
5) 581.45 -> 15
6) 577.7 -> 14.2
